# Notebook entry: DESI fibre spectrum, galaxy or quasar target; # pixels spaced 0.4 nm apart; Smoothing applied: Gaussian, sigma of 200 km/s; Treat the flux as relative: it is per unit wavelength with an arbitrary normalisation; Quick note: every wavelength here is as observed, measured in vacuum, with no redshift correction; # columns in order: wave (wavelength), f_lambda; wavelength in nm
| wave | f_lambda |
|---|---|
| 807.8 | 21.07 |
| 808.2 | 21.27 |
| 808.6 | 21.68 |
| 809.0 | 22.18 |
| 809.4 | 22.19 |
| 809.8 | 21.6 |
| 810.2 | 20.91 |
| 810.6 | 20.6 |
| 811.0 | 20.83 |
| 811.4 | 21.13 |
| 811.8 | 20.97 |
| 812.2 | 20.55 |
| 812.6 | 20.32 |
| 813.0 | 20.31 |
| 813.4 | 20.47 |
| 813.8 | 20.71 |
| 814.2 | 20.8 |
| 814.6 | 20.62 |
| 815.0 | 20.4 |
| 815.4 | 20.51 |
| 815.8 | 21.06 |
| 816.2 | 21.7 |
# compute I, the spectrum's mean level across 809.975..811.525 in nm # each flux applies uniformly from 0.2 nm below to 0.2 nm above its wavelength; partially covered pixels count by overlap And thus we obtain 20.9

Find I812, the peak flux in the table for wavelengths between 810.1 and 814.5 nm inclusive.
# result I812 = 21.13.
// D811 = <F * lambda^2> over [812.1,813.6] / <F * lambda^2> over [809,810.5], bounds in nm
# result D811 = 0.95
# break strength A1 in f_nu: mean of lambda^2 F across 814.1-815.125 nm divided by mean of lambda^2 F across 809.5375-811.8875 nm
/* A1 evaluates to 0.99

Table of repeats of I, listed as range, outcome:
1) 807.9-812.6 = 21.2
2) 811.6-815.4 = 20.6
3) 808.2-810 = 21.8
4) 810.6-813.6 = 20.7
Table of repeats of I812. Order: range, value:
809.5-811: 21.6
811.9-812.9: 20.55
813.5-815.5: 20.8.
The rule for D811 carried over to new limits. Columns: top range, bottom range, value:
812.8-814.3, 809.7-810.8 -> 0.99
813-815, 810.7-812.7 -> 1.00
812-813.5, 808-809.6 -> 0.94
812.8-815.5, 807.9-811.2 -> 0.97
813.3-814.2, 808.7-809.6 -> 0.94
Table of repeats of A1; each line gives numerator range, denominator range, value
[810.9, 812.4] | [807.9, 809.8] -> 0.97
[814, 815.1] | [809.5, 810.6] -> 0.98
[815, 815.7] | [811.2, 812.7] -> 1.00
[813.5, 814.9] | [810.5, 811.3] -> 1.00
